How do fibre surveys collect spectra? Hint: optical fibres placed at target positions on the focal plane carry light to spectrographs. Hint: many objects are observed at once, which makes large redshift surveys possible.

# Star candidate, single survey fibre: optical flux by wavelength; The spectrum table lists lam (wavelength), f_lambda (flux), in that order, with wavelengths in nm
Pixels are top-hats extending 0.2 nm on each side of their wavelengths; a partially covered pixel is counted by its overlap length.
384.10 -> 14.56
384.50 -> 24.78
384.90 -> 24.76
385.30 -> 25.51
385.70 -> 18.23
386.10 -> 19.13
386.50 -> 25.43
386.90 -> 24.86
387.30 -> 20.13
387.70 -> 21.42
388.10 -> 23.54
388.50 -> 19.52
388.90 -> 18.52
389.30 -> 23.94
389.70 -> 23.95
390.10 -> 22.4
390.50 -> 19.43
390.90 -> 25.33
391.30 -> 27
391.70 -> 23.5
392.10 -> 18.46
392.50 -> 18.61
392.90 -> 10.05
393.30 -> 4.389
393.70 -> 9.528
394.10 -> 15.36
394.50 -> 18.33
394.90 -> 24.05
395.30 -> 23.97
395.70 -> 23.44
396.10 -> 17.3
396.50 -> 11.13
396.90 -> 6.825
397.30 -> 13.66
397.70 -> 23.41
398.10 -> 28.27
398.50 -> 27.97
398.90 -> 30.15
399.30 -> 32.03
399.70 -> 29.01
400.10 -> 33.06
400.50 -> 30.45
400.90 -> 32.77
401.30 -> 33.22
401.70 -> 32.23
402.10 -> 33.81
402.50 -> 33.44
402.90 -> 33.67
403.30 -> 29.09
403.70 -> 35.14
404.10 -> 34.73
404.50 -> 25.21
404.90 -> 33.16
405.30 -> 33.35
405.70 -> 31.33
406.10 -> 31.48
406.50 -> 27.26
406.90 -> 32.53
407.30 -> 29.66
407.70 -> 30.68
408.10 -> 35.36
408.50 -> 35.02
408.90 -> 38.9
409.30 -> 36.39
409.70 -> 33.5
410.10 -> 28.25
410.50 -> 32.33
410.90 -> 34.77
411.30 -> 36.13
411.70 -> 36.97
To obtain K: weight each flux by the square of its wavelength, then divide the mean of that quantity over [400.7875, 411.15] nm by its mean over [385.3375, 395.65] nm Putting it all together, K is 1.8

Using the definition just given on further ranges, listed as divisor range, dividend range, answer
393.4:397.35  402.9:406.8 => 2.03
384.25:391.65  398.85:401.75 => 1.49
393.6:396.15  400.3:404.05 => 1.76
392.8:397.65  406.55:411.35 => 2.35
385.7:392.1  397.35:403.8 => 1.46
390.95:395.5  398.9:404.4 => 1.89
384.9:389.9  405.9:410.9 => 1.64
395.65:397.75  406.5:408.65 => 2.28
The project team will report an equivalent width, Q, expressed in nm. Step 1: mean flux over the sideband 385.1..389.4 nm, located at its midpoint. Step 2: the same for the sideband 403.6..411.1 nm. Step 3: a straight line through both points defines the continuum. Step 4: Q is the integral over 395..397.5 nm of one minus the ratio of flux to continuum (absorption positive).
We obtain 0.95 nm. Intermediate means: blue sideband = 21.8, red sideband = 32.5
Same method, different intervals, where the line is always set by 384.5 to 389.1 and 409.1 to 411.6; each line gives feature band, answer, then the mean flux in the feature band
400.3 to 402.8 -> -0.285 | 32.7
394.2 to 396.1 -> 0.337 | 21.5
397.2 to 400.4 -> 0.037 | 27.7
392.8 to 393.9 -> 0.760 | 7.8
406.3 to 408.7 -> 0.041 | 31.8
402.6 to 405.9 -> -0.144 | 32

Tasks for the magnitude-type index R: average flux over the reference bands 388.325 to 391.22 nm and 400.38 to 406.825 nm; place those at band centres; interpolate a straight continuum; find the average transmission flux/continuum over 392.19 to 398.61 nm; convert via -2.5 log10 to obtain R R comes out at 0.46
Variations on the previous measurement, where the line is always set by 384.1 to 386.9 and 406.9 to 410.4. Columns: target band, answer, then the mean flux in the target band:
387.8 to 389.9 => 0.105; 21.9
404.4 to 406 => 0.021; 31.2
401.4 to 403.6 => -0.073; 32.6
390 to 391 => 0.128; 22.1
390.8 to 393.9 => 0.452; 16.8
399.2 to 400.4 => -0.072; 31.2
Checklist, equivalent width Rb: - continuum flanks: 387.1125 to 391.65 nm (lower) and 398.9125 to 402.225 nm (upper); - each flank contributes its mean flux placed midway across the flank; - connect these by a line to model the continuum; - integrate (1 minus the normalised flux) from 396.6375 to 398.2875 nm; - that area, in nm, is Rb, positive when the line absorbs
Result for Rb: 0.66 nm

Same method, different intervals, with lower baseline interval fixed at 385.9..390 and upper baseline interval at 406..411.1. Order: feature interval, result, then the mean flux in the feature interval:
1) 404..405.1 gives 0.00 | 30.7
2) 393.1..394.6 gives 0.82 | 11.5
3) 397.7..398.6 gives 0.01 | 27.1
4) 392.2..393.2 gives 0.44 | 13.7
